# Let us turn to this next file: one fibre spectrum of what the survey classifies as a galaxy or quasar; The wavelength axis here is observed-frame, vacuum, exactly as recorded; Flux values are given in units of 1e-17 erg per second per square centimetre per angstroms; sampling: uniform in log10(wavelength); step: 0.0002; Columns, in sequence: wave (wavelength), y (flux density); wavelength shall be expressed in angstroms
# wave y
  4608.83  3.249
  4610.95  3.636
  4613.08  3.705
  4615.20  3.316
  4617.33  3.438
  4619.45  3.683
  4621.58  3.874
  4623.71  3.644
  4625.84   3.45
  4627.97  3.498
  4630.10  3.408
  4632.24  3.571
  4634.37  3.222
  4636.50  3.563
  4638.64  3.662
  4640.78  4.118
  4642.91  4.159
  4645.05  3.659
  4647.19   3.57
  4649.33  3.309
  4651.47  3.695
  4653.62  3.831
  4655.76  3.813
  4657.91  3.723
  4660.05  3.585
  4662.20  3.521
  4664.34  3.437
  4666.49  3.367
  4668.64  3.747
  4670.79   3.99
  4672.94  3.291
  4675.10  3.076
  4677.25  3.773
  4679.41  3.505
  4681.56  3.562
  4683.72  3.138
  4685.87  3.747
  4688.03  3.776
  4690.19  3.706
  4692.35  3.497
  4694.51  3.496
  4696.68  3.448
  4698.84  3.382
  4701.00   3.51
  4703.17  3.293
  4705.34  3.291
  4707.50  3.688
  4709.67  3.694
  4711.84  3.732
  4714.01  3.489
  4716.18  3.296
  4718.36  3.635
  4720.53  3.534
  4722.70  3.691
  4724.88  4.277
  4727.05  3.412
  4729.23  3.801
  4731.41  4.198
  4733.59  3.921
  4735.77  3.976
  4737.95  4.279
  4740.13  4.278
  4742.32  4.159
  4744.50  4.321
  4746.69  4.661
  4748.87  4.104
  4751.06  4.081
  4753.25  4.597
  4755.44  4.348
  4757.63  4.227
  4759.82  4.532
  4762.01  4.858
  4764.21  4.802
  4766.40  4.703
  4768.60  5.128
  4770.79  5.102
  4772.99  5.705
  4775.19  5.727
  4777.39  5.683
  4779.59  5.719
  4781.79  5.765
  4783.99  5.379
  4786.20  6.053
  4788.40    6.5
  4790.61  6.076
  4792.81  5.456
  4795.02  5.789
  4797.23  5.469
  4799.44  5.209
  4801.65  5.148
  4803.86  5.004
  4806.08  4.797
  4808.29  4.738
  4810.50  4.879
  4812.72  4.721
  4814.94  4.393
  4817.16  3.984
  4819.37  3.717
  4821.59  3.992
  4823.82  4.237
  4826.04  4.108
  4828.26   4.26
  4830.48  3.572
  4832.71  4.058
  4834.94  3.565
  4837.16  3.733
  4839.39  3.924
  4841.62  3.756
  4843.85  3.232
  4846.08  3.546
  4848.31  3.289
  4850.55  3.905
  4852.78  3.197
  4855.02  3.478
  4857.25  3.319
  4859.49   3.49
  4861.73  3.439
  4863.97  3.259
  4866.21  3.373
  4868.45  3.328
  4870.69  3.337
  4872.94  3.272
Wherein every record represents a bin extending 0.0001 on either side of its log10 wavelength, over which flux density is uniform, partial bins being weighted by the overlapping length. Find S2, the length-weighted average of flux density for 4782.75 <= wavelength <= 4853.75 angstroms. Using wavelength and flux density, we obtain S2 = 4.49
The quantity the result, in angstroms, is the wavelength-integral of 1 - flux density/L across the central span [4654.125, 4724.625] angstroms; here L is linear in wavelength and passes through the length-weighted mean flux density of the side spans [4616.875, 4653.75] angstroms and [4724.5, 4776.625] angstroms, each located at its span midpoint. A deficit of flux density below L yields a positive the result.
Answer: 8.17 angstroms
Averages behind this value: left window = 3.63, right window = 4.48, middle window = 3.56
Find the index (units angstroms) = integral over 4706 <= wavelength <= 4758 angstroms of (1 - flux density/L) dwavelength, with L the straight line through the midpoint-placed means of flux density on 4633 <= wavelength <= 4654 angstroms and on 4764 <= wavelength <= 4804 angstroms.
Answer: 9.43 angstroms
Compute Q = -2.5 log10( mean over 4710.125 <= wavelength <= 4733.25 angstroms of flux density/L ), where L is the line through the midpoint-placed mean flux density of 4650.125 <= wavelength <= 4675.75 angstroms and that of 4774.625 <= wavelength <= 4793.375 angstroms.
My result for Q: 0.25 mag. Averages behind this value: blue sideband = 3.59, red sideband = 5.83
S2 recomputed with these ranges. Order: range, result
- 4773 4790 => 5.83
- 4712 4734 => 3.72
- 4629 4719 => 3.57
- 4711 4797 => 4.66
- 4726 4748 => 4.1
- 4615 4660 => 3.63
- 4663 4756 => 3.75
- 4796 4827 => 4.61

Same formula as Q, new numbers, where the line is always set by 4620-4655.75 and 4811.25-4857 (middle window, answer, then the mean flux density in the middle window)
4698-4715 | 0.06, 3.51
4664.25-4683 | 0.05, 3.52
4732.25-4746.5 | -0.12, 4.19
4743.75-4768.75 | -0.20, 4.51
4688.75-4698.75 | 0.05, 3.53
